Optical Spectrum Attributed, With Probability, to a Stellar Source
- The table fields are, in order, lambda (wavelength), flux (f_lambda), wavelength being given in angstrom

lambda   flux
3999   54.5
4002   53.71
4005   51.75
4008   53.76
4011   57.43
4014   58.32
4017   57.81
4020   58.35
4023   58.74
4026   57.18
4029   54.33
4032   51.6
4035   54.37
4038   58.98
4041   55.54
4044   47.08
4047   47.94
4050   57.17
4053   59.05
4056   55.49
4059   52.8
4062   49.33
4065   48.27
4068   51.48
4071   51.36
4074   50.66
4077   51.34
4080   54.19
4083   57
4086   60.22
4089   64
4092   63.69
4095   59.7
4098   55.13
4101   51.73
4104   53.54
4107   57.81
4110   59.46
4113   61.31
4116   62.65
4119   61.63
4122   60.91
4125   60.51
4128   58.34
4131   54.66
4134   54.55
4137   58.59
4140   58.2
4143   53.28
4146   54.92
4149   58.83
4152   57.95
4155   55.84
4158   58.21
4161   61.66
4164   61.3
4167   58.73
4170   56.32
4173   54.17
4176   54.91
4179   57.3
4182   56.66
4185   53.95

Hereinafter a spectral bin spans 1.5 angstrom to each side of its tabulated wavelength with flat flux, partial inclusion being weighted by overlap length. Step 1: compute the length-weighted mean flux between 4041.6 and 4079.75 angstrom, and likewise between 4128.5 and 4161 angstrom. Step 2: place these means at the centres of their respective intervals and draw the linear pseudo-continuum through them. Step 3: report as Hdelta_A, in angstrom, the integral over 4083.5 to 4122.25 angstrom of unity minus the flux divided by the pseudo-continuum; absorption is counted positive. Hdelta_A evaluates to -3.5 angstrom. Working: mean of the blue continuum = 52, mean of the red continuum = 56.8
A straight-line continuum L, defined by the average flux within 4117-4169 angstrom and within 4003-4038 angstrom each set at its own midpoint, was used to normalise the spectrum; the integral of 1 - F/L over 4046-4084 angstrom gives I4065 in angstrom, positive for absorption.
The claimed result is 2.6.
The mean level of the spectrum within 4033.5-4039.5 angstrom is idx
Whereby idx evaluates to 56.7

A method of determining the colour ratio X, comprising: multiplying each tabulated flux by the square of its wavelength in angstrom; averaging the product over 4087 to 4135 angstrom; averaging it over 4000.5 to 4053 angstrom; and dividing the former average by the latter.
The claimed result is 1.11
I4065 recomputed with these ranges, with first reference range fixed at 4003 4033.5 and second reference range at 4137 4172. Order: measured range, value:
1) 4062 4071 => 1.0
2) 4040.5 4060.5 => 1.0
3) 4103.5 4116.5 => -0.4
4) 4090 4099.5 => -0.5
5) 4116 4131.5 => -0.7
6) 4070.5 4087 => 0.8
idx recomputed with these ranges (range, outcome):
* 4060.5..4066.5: 48.8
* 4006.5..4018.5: 56.8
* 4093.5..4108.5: 55.6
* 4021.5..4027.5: 58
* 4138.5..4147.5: 55.5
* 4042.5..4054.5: 52.8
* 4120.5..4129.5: 59.9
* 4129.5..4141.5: 56.5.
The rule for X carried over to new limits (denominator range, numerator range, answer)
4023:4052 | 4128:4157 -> 1.10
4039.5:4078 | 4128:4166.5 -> 1.15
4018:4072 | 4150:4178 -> 1.13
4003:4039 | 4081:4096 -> 1.12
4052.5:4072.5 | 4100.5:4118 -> 1.14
